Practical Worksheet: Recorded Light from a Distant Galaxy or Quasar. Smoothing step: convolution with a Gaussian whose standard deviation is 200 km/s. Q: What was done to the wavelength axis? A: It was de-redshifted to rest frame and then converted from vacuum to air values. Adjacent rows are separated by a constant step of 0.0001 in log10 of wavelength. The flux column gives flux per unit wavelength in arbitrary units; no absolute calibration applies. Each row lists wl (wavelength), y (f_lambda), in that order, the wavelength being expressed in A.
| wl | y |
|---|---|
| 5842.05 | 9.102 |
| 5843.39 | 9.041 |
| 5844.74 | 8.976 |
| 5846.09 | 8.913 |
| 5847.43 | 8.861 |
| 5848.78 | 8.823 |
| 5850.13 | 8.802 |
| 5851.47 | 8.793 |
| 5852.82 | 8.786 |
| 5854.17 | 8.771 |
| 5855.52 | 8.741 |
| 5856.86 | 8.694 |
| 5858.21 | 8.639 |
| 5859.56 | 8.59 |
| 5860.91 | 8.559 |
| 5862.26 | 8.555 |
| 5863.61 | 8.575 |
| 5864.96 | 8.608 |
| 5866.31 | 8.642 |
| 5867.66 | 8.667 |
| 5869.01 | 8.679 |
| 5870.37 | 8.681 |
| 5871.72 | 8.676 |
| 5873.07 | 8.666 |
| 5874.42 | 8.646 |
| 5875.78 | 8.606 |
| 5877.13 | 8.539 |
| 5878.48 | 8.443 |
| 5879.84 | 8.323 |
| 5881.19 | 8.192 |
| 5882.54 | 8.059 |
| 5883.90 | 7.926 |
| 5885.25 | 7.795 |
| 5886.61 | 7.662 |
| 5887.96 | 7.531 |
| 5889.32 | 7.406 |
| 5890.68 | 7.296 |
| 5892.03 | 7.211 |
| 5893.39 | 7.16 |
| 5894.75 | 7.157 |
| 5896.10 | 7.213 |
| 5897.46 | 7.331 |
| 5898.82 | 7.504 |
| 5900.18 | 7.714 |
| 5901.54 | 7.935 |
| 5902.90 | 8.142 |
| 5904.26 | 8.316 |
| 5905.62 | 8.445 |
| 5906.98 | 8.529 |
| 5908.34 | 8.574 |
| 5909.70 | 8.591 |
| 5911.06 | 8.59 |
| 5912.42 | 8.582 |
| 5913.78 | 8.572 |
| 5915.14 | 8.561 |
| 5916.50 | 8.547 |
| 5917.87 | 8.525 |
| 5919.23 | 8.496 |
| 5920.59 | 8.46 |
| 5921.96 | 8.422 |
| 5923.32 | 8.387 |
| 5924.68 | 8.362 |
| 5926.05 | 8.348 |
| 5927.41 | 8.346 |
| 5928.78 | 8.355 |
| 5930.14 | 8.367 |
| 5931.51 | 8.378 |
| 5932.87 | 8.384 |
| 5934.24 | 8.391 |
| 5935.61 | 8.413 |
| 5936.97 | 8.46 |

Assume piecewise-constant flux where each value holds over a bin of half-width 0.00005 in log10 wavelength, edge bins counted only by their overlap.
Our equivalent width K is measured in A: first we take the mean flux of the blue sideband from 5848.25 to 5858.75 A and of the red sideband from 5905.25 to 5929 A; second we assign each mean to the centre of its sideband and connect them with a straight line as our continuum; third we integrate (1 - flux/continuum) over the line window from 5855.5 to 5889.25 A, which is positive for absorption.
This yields 1.1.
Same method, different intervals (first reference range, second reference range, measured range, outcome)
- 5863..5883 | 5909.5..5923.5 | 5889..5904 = 1.84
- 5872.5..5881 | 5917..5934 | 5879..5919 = 2.25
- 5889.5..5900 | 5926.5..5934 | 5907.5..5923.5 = -1.23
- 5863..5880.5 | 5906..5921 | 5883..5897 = 1.85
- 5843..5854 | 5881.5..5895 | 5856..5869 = -0.35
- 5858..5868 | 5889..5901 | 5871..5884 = -0.65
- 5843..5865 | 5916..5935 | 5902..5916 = 0.01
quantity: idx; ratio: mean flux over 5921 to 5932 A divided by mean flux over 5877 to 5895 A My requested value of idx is 1.08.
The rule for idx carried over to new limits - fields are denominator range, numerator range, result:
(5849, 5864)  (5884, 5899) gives 0.85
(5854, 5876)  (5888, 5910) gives 0.90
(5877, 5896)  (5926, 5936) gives 1.08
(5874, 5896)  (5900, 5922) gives 1.07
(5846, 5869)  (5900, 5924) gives 0.97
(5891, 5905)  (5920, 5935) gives 1.11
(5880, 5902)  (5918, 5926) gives 1.11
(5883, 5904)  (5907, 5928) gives 1.13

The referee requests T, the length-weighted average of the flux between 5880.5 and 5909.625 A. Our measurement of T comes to 7.78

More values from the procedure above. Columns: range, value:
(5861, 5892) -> 8.26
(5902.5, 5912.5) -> 8.48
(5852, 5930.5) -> 8.27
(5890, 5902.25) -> 7.39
